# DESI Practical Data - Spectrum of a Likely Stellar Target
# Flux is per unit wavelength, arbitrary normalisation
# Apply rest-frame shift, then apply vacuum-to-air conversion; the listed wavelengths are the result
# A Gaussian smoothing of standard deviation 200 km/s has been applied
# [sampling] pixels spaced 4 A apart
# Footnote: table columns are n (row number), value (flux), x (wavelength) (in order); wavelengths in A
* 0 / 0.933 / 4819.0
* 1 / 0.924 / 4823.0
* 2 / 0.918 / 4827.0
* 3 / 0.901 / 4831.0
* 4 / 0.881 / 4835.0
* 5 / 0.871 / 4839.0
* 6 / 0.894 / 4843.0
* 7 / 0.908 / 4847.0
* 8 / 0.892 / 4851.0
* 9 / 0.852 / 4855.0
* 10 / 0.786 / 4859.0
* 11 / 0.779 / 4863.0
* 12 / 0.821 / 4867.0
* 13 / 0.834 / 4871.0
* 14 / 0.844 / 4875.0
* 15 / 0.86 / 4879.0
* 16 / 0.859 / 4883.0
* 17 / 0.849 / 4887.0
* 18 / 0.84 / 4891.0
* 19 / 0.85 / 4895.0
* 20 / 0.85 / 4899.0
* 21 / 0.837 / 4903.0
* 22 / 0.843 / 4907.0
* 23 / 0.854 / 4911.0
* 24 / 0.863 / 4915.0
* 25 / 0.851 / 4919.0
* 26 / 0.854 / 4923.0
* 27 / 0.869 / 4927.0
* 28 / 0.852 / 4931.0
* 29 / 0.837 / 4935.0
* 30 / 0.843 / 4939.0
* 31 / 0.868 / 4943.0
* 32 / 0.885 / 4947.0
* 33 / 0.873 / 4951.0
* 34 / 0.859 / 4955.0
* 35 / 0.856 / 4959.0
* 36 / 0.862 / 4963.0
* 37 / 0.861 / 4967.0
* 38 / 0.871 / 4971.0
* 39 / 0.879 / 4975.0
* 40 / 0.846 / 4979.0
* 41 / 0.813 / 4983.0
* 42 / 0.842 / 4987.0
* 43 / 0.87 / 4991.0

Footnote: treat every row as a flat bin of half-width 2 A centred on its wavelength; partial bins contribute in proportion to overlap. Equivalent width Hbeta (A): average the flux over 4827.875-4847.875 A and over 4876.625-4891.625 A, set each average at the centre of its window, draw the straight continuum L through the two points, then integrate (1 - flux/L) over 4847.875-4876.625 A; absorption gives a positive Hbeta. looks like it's 1.3 A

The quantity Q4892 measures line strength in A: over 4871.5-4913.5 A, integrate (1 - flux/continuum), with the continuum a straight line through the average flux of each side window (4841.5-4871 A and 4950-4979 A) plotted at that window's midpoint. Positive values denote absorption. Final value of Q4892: 0.2 A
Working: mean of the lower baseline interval 0.846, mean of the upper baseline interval 0.864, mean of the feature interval 0.848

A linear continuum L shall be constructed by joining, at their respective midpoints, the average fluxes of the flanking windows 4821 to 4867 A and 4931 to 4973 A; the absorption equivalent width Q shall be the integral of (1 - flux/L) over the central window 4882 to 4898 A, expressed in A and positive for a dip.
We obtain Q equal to 0.3 A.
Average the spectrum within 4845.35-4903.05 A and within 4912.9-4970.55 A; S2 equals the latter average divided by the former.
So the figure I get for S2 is 1.0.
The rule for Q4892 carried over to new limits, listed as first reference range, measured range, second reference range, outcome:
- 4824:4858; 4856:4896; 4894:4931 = 1.7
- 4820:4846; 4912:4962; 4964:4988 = 0.4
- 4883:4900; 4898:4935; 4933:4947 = 0.0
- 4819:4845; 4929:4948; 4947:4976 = 0.4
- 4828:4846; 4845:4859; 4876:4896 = 0.1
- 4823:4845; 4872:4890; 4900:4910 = 0.2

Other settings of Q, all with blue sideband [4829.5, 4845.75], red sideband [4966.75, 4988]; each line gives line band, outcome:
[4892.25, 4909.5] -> 0.52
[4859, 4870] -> 1.00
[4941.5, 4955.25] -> -0.22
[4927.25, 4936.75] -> 0.16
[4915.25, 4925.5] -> 0.13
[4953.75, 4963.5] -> -0.02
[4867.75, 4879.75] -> 0.49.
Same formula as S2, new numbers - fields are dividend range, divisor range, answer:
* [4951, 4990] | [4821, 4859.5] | 0.97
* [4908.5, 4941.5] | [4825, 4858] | 0.96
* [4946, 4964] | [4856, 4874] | 1.07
